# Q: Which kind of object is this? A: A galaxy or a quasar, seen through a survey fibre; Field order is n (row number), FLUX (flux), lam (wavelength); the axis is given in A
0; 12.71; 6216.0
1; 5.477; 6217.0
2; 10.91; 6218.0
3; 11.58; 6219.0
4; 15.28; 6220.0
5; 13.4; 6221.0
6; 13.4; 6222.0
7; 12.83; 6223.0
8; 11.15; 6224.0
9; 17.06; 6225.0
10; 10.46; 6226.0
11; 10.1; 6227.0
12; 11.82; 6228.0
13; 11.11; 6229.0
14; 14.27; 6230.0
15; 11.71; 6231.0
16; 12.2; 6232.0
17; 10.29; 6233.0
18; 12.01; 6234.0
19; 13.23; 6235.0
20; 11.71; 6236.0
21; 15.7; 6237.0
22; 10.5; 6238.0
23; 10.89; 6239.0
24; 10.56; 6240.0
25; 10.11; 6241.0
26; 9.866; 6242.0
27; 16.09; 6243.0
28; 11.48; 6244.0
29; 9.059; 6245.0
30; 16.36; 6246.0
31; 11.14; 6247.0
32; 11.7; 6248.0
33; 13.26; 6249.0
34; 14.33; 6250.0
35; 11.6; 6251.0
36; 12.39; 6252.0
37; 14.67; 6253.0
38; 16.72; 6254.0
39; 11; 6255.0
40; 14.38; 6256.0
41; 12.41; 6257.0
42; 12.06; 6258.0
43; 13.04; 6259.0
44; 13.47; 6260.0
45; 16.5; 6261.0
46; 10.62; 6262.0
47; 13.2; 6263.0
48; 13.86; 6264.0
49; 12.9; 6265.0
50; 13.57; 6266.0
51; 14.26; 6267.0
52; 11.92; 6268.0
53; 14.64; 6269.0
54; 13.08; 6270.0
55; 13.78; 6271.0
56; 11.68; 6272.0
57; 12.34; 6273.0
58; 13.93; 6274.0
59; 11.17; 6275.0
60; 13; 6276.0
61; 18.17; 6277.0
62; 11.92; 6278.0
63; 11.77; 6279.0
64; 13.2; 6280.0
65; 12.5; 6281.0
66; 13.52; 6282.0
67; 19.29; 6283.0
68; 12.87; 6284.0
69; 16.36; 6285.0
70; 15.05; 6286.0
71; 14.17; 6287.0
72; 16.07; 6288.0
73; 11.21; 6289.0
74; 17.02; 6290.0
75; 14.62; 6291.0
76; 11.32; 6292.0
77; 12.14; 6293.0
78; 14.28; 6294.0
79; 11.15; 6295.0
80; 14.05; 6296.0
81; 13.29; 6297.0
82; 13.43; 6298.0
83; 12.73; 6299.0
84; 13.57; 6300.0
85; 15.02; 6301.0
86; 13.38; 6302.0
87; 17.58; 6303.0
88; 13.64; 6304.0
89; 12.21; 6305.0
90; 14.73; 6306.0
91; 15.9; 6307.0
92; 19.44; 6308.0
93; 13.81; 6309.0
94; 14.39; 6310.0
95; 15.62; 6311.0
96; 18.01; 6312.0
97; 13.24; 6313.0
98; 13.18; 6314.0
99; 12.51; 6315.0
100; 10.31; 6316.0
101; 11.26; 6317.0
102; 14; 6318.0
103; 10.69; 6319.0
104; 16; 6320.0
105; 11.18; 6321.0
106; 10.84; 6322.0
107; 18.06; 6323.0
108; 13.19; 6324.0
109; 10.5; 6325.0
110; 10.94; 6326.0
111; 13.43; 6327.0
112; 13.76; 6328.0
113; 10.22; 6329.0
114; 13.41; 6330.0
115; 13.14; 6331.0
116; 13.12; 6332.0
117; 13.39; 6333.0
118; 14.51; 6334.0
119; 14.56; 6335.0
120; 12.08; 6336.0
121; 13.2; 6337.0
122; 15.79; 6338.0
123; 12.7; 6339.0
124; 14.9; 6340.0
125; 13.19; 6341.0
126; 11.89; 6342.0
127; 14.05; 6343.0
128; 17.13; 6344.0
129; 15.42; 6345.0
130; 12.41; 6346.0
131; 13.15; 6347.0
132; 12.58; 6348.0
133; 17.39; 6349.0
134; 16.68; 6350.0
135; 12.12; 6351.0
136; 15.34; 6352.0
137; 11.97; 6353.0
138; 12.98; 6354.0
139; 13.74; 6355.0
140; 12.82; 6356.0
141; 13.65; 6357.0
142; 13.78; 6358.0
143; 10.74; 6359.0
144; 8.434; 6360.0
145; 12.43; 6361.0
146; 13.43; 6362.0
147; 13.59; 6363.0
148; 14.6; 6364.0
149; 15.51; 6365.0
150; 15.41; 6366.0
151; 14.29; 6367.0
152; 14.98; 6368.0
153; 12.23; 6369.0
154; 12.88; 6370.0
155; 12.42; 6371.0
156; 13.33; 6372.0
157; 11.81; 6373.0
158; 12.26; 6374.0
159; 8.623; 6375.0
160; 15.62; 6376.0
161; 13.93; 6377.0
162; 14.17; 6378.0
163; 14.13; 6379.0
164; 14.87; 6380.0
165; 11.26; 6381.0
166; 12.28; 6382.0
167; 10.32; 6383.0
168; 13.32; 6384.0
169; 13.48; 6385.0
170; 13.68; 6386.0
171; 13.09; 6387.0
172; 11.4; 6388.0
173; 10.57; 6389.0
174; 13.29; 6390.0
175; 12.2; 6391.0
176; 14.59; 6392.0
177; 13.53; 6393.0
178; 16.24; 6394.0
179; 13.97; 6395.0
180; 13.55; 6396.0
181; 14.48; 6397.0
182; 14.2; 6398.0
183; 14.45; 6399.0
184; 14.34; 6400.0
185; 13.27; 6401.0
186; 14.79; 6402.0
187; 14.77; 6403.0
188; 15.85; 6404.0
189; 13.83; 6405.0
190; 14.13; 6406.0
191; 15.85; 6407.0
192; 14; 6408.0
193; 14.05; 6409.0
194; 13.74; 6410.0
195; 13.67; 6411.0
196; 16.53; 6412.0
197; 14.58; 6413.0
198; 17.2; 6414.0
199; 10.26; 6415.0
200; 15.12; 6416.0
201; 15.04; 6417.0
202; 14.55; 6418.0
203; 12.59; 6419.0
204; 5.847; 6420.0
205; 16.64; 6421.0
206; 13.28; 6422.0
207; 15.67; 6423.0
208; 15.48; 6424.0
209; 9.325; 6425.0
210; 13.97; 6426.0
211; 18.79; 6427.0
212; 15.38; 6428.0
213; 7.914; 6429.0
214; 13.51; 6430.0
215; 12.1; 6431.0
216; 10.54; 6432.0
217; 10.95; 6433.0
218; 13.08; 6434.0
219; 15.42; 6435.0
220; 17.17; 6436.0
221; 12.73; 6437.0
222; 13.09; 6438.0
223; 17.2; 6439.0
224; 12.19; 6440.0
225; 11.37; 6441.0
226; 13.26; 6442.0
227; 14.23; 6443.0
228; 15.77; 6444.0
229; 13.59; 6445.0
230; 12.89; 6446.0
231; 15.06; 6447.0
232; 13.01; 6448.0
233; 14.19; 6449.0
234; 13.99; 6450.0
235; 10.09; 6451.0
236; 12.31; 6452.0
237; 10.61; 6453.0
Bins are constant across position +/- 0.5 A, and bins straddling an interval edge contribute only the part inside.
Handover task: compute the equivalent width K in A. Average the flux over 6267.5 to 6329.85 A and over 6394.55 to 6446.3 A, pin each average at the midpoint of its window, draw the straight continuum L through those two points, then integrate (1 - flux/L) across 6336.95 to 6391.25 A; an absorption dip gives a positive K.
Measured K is 1.8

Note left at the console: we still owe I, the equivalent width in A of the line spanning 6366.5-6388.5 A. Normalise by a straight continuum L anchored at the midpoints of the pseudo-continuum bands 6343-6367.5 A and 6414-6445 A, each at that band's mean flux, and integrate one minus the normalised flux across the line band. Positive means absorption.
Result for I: 1.18 A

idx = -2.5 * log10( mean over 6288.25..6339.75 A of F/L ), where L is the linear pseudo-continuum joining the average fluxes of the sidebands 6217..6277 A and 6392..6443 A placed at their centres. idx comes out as -0.04 mag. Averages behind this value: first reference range 12.7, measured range 13.6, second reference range 13.9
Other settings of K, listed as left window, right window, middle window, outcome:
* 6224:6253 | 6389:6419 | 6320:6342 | 0.3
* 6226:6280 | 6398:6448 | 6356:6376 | 0.8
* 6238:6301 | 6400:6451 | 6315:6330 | 1.0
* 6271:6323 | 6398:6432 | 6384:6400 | 0.4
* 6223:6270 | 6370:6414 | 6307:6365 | -1.2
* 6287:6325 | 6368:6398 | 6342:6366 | -0.5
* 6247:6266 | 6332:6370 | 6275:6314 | -2.5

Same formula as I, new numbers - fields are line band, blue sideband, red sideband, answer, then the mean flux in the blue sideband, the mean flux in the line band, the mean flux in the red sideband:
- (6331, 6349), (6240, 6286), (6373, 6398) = -1.0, 13.2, 13.9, 13.1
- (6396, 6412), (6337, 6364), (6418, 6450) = -1.1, 13.6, 14.4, 13.5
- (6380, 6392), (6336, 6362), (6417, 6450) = 0.9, 13.5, 12.5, 13.5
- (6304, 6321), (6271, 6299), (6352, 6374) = -0.6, 13.7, 14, 13.1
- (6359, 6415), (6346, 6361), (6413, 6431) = -0.8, 13.2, 13.6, 13.6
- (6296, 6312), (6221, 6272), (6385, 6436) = -2.0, 12.7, 14.7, 13.7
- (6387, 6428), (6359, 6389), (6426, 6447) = -2.1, 12.9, 14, 13.6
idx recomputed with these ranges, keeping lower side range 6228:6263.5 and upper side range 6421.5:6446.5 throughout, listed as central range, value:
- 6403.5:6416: -0.08 mag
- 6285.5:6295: -0.09 mag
